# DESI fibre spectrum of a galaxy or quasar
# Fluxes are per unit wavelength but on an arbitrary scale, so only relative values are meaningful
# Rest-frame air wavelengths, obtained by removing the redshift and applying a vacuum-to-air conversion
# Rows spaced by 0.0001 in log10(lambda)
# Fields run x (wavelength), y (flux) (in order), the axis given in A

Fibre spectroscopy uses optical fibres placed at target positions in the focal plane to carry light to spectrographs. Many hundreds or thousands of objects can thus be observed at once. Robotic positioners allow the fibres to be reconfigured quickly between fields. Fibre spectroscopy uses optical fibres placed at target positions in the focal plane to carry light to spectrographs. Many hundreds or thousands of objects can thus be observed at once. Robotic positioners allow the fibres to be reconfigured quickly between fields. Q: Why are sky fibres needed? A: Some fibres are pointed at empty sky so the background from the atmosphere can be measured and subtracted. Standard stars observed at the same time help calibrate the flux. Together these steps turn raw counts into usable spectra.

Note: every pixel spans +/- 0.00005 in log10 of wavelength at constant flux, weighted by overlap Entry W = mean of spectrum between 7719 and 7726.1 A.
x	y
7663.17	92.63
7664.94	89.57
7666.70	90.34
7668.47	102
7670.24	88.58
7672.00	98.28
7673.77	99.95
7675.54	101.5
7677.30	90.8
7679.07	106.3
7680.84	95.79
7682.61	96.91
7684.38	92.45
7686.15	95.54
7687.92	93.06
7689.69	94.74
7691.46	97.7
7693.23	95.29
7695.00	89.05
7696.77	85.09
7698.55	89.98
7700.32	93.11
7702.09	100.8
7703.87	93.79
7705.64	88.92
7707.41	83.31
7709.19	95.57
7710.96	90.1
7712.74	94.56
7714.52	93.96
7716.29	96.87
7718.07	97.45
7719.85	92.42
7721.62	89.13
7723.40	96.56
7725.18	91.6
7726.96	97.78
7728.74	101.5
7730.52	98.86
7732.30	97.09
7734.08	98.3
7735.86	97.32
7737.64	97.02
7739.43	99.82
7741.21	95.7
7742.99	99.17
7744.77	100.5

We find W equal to 92.5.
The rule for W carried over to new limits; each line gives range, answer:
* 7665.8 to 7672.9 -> 94.8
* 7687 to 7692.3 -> 95.2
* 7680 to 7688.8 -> 94.7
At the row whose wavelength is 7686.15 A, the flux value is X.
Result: 95.54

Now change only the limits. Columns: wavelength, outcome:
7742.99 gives 99.17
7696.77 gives 85.09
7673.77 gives 99.95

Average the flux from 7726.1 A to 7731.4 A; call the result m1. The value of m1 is 99.4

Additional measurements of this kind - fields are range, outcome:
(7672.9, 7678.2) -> 97.5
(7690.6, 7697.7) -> 91.7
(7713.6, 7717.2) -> 95.4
